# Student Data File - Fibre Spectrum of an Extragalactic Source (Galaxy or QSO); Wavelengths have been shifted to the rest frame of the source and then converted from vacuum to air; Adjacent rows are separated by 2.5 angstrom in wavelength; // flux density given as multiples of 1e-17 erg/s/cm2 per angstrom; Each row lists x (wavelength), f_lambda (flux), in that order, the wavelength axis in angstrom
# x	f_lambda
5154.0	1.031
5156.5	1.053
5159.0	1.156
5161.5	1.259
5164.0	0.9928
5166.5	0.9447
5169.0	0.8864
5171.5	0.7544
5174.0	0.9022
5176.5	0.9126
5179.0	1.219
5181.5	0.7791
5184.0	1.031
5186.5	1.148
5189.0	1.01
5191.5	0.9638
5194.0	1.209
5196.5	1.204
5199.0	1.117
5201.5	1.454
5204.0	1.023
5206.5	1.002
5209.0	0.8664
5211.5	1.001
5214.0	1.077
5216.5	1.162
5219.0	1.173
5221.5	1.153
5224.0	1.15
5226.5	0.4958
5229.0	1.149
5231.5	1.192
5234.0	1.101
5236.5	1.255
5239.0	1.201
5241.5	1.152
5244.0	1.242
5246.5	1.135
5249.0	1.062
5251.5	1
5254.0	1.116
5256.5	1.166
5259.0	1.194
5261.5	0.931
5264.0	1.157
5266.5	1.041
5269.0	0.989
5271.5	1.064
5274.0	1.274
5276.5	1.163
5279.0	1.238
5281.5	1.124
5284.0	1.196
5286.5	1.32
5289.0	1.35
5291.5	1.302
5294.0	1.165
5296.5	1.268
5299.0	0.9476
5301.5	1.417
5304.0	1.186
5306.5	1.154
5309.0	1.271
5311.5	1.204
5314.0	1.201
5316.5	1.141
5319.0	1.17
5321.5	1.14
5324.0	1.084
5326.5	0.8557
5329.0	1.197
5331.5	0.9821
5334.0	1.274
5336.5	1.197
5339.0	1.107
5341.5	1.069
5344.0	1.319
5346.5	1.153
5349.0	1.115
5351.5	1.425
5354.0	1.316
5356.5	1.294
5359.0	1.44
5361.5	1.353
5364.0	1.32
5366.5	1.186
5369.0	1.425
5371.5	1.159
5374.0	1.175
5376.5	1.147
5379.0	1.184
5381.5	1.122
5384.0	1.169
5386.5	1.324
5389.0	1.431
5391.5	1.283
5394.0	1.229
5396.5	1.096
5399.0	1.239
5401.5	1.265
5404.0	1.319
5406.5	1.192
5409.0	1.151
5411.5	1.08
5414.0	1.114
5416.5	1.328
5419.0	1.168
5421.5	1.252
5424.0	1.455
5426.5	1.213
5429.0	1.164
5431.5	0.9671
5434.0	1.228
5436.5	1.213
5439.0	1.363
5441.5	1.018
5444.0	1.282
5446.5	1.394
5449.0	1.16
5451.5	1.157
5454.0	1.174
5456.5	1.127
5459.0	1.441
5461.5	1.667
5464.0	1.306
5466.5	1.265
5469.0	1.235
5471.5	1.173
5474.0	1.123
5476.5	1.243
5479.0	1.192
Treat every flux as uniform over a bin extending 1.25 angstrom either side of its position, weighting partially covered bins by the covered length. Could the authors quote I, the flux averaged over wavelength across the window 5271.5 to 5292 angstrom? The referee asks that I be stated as 1.23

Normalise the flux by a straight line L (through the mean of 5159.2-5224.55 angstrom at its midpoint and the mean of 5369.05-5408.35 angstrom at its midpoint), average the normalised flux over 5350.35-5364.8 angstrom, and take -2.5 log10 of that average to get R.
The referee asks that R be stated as -0.13 mag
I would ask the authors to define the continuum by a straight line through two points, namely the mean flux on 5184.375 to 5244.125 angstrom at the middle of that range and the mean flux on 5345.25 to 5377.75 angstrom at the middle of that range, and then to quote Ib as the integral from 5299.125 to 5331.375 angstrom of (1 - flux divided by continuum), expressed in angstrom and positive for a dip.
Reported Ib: 1.64 angstrom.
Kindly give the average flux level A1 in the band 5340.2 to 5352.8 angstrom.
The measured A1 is 1.22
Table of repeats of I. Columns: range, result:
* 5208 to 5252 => 1.09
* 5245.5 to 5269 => 1.08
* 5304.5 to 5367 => 1.2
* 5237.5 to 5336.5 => 1.16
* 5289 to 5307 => 1.22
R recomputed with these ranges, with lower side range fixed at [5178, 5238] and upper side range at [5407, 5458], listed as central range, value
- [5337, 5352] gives -0.03 mag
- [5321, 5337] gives 0.05 mag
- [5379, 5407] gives -0.05 mag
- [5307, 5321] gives -0.05 mag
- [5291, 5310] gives -0.07 mag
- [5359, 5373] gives -0.12 mag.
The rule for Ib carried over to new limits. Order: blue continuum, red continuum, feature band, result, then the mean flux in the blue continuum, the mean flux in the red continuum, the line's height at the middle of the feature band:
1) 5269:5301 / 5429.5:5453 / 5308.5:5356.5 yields 1.1 angstrom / 1.2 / 1.2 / 1.2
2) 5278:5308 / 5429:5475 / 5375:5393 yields -0.1 angstrom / 1.22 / 1.24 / 1.23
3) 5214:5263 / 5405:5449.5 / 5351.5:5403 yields -3.5 angstrom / 1.11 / 1.21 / 1.18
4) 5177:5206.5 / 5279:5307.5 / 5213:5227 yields 0.8 angstrom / 1.1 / 1.22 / 1.13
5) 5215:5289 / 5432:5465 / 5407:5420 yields 0.7 angstrom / 1.13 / 1.26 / 1.24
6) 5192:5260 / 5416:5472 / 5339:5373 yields -2.1 angstrom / 1.11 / 1.25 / 1.19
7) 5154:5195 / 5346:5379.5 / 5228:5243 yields -1.1 angstrom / 1.01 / 1.27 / 1.1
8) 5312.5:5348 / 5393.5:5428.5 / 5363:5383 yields -0.6 angstrom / 1.14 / 1.22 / 1.18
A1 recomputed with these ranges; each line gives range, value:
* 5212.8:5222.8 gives 1.14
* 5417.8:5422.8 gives 1.21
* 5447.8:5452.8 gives 1.16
